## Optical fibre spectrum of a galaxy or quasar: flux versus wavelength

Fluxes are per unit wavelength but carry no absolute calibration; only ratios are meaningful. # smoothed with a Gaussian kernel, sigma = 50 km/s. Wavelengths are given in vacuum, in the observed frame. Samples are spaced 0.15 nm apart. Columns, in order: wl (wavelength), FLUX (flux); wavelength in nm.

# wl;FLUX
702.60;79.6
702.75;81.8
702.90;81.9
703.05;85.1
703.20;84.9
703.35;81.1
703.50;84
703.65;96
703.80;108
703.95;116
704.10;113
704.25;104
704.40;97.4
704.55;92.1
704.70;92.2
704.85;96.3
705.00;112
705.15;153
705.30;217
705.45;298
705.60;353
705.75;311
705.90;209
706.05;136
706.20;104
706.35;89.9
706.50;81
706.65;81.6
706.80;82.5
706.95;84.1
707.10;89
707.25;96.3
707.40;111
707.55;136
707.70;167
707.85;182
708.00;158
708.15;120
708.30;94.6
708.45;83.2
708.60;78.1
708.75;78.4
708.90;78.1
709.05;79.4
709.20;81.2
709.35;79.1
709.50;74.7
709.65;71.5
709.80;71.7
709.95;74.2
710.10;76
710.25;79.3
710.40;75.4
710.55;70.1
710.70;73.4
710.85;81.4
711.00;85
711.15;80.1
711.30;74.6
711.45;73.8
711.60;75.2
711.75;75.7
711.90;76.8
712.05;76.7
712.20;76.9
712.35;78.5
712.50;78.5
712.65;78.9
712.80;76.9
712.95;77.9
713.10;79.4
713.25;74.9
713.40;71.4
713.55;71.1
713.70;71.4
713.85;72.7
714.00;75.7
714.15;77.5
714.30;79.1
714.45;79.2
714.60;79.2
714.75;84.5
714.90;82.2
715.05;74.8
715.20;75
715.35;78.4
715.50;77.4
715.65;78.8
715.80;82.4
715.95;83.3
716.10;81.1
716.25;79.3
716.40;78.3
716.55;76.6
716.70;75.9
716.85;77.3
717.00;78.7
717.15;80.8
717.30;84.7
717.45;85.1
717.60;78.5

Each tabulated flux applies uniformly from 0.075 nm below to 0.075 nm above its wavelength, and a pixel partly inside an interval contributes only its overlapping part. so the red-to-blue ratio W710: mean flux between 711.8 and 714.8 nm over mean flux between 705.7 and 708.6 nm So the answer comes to 0.62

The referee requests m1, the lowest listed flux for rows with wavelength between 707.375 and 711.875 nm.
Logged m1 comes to 70.1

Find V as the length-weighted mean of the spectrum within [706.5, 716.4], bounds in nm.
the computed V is 84.6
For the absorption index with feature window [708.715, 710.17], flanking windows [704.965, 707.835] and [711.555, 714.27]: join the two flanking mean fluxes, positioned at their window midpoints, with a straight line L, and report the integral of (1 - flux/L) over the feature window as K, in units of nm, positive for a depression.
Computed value 0.51 nm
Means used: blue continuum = 154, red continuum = 76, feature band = 76.4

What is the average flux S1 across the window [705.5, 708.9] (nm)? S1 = 133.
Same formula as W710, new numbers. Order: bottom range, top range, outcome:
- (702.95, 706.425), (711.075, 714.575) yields 0.54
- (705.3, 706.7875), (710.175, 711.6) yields 0.42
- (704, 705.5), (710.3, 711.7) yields 0.57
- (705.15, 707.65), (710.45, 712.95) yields 0.50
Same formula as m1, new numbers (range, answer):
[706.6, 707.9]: 81.6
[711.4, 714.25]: 71.1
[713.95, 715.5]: 74.8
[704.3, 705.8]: 92.1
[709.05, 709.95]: 71.5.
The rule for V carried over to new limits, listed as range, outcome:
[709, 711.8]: 76.4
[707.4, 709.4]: 109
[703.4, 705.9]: 154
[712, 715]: 77.1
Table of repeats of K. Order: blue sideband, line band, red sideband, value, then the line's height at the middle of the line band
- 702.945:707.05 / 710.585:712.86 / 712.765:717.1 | 0.42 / 95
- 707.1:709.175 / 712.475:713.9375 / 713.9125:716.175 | 0.21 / 87.6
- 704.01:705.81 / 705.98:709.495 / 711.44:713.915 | 0.83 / 135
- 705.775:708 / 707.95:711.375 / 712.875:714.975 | 0.73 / 105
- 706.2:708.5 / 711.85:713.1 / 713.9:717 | 0.17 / 90.4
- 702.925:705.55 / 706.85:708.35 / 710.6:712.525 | -0.34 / 101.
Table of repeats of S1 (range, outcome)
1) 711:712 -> 76.7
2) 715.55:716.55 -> 80.2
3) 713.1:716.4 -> 77.6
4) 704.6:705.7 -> 189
